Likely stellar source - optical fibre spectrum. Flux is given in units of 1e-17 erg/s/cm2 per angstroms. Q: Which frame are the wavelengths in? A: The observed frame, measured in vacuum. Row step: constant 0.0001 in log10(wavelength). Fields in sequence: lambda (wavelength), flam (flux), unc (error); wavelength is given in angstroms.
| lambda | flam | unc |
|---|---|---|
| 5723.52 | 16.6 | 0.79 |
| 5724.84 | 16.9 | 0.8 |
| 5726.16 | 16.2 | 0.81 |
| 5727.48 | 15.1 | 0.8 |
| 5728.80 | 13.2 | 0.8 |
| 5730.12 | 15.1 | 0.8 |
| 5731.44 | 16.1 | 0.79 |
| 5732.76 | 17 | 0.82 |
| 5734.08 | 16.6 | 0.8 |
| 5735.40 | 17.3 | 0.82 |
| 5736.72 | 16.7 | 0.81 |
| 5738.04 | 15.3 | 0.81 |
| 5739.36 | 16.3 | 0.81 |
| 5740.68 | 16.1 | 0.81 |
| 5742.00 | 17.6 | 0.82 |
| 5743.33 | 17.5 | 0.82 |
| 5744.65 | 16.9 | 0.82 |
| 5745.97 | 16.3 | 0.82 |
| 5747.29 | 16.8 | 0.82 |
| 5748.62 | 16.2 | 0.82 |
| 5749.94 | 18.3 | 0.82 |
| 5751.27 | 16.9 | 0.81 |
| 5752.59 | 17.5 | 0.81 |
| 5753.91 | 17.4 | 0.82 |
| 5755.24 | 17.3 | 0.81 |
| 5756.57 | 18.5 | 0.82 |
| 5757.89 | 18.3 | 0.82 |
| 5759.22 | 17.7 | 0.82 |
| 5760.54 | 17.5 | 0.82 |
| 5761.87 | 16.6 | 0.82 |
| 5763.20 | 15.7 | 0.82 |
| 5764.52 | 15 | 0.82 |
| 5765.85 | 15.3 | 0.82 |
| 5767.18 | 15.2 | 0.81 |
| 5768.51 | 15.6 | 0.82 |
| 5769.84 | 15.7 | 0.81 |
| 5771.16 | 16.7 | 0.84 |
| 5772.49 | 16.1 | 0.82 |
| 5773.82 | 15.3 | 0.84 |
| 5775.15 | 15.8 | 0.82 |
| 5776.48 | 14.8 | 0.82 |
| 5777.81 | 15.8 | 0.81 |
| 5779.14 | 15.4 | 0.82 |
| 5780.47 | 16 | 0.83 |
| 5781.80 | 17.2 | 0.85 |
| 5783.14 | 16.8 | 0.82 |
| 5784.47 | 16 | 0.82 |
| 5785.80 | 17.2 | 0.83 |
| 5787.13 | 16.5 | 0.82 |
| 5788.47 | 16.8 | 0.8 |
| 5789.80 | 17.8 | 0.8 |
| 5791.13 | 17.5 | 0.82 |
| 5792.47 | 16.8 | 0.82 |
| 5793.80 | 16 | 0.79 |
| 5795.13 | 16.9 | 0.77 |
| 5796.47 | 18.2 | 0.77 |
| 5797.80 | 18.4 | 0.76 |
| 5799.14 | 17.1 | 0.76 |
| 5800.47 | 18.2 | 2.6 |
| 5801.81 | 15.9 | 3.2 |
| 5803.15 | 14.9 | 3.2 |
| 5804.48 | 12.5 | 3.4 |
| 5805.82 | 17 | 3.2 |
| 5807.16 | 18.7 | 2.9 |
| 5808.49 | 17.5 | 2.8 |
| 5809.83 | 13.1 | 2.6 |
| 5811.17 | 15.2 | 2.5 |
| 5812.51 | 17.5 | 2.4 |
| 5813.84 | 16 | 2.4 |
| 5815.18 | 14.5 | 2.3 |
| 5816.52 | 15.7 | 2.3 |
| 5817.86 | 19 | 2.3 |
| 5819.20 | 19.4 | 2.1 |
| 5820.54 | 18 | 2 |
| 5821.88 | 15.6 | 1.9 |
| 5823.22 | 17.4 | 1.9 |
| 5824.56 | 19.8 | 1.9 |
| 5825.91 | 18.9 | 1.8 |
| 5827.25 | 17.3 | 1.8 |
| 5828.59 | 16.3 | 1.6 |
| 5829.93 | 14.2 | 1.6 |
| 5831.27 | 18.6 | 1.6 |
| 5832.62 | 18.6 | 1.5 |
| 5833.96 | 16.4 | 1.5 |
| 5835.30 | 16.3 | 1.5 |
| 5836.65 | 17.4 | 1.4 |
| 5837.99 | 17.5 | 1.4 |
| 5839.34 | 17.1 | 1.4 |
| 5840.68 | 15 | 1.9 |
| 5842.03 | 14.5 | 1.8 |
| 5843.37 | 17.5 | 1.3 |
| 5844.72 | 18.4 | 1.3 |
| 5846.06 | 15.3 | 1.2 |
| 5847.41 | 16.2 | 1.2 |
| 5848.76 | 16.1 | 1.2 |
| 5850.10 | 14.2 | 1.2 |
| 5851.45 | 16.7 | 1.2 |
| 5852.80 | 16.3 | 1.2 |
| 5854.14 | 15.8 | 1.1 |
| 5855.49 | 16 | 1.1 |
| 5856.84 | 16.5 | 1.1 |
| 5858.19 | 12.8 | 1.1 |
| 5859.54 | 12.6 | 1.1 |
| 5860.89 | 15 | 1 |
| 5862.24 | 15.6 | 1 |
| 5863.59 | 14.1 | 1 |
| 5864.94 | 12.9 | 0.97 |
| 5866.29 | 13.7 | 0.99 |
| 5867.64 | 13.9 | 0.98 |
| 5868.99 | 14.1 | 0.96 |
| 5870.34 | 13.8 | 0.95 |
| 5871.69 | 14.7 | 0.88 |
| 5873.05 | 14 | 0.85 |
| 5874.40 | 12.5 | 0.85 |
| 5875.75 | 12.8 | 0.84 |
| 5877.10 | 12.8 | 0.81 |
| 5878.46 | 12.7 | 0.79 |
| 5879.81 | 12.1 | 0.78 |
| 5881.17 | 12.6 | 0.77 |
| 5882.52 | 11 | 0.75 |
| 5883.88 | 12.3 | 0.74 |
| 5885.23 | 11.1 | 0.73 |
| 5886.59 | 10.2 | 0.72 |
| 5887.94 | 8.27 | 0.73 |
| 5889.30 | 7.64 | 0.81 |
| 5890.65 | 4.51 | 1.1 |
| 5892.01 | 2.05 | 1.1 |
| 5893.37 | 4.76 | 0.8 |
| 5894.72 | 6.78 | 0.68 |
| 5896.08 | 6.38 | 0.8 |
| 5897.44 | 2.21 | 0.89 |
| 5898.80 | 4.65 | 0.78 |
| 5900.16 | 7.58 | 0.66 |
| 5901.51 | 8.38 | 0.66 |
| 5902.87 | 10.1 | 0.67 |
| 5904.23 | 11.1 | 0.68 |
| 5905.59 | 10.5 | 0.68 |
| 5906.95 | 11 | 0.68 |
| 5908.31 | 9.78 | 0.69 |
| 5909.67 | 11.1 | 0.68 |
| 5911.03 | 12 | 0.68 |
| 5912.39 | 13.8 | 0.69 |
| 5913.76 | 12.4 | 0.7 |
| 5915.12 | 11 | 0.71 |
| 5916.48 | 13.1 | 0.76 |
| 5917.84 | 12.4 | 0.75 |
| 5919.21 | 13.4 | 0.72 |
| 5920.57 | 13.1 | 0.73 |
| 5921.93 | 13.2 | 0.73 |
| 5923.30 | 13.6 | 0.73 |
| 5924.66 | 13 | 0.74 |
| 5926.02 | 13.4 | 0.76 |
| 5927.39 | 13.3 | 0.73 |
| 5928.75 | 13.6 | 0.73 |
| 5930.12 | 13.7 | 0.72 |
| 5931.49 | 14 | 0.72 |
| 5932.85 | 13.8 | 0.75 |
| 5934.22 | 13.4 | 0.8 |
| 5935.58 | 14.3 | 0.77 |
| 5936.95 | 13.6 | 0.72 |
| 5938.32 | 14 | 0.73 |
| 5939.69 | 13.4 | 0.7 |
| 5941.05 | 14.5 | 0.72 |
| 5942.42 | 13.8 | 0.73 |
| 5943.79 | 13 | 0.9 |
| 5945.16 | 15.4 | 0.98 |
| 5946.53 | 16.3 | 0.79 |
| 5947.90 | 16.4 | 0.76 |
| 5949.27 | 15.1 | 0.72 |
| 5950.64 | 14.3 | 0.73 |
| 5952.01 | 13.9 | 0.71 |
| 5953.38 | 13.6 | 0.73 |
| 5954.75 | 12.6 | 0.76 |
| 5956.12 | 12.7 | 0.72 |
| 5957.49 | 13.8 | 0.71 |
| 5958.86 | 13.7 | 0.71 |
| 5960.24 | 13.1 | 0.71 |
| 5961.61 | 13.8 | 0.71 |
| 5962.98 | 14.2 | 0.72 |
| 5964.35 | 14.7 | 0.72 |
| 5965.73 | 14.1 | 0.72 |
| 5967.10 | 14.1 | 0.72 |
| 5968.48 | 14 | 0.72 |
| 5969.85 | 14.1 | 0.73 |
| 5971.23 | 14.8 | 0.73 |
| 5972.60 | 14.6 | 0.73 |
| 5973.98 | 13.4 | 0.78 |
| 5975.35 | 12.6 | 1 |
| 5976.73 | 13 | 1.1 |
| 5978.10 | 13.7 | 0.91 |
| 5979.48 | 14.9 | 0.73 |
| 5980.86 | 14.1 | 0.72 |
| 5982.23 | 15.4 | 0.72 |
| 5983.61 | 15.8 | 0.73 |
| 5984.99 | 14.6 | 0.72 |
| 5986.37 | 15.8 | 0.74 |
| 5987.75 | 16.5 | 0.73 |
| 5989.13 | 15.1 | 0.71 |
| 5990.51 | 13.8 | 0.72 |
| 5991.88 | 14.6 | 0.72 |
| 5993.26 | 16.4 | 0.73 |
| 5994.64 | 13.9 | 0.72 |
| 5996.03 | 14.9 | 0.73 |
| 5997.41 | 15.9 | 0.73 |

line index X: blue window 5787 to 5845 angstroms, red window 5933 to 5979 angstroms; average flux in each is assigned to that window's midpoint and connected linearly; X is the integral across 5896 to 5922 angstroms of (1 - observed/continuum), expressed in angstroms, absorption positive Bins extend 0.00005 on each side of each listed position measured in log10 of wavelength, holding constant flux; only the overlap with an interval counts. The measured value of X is 7.9 angstroms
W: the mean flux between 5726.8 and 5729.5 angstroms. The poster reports 14.2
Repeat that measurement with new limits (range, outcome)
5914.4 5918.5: 12.2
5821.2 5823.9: 16.5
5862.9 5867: 13.6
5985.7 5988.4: 16.1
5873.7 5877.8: 12.7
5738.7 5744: 16.9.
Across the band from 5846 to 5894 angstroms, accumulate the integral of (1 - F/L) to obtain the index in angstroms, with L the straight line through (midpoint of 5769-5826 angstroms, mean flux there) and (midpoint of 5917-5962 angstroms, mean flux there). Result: 8.0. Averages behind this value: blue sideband 16.6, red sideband 13.8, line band 12.7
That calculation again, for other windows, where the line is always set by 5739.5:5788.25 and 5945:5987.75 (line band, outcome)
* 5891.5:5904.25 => 7.5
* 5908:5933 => 3.3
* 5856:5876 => 1.9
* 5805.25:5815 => -0.2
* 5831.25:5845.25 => -1.1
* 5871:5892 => 5.9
